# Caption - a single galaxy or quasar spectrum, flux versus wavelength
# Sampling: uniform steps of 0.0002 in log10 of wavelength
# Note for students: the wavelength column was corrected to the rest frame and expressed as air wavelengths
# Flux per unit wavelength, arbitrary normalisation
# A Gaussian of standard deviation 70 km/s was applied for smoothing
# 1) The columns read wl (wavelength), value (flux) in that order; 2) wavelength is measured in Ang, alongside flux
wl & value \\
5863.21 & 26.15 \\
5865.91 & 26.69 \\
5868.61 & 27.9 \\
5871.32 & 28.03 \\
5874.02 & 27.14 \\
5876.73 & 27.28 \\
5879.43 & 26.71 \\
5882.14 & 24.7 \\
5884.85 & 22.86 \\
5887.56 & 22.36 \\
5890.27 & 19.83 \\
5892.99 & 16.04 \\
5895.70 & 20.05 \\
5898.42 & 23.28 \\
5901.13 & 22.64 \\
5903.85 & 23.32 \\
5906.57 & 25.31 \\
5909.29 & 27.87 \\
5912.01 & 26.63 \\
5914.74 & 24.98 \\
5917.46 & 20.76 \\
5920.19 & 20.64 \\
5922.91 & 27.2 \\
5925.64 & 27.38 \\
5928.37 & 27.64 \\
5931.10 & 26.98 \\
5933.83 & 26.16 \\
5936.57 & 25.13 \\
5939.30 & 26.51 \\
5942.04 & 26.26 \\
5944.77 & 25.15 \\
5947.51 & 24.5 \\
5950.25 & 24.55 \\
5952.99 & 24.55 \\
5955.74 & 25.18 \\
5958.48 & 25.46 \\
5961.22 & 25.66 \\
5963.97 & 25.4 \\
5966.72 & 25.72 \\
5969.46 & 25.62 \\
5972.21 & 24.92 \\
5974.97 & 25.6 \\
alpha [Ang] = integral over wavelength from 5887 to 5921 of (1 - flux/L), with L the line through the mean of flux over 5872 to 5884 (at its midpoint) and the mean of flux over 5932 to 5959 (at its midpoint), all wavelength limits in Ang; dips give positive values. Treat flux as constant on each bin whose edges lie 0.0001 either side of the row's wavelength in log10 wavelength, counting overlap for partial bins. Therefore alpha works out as 4.4 Ang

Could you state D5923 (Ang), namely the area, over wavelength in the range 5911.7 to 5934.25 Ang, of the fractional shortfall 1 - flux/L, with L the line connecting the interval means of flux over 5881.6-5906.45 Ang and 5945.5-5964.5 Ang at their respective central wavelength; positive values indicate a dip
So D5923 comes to -1.9 Ang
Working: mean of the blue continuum 21.8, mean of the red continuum 25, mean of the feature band 25.3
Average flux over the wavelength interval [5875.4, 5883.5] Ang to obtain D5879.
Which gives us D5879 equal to 26.2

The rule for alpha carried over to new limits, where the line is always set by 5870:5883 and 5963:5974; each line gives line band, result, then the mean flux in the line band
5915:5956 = 1.10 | 25.2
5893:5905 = 2.22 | 21.6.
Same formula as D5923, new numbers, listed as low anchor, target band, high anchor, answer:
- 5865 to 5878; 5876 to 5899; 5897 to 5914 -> 3.36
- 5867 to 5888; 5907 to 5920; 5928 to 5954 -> 0.58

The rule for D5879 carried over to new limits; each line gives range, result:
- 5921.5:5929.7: 27.4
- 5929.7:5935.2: 26.6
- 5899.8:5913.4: 25.1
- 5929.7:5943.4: 26.2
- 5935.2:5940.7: 25.8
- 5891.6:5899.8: 19.8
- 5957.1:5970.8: 25.6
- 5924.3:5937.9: 26.7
